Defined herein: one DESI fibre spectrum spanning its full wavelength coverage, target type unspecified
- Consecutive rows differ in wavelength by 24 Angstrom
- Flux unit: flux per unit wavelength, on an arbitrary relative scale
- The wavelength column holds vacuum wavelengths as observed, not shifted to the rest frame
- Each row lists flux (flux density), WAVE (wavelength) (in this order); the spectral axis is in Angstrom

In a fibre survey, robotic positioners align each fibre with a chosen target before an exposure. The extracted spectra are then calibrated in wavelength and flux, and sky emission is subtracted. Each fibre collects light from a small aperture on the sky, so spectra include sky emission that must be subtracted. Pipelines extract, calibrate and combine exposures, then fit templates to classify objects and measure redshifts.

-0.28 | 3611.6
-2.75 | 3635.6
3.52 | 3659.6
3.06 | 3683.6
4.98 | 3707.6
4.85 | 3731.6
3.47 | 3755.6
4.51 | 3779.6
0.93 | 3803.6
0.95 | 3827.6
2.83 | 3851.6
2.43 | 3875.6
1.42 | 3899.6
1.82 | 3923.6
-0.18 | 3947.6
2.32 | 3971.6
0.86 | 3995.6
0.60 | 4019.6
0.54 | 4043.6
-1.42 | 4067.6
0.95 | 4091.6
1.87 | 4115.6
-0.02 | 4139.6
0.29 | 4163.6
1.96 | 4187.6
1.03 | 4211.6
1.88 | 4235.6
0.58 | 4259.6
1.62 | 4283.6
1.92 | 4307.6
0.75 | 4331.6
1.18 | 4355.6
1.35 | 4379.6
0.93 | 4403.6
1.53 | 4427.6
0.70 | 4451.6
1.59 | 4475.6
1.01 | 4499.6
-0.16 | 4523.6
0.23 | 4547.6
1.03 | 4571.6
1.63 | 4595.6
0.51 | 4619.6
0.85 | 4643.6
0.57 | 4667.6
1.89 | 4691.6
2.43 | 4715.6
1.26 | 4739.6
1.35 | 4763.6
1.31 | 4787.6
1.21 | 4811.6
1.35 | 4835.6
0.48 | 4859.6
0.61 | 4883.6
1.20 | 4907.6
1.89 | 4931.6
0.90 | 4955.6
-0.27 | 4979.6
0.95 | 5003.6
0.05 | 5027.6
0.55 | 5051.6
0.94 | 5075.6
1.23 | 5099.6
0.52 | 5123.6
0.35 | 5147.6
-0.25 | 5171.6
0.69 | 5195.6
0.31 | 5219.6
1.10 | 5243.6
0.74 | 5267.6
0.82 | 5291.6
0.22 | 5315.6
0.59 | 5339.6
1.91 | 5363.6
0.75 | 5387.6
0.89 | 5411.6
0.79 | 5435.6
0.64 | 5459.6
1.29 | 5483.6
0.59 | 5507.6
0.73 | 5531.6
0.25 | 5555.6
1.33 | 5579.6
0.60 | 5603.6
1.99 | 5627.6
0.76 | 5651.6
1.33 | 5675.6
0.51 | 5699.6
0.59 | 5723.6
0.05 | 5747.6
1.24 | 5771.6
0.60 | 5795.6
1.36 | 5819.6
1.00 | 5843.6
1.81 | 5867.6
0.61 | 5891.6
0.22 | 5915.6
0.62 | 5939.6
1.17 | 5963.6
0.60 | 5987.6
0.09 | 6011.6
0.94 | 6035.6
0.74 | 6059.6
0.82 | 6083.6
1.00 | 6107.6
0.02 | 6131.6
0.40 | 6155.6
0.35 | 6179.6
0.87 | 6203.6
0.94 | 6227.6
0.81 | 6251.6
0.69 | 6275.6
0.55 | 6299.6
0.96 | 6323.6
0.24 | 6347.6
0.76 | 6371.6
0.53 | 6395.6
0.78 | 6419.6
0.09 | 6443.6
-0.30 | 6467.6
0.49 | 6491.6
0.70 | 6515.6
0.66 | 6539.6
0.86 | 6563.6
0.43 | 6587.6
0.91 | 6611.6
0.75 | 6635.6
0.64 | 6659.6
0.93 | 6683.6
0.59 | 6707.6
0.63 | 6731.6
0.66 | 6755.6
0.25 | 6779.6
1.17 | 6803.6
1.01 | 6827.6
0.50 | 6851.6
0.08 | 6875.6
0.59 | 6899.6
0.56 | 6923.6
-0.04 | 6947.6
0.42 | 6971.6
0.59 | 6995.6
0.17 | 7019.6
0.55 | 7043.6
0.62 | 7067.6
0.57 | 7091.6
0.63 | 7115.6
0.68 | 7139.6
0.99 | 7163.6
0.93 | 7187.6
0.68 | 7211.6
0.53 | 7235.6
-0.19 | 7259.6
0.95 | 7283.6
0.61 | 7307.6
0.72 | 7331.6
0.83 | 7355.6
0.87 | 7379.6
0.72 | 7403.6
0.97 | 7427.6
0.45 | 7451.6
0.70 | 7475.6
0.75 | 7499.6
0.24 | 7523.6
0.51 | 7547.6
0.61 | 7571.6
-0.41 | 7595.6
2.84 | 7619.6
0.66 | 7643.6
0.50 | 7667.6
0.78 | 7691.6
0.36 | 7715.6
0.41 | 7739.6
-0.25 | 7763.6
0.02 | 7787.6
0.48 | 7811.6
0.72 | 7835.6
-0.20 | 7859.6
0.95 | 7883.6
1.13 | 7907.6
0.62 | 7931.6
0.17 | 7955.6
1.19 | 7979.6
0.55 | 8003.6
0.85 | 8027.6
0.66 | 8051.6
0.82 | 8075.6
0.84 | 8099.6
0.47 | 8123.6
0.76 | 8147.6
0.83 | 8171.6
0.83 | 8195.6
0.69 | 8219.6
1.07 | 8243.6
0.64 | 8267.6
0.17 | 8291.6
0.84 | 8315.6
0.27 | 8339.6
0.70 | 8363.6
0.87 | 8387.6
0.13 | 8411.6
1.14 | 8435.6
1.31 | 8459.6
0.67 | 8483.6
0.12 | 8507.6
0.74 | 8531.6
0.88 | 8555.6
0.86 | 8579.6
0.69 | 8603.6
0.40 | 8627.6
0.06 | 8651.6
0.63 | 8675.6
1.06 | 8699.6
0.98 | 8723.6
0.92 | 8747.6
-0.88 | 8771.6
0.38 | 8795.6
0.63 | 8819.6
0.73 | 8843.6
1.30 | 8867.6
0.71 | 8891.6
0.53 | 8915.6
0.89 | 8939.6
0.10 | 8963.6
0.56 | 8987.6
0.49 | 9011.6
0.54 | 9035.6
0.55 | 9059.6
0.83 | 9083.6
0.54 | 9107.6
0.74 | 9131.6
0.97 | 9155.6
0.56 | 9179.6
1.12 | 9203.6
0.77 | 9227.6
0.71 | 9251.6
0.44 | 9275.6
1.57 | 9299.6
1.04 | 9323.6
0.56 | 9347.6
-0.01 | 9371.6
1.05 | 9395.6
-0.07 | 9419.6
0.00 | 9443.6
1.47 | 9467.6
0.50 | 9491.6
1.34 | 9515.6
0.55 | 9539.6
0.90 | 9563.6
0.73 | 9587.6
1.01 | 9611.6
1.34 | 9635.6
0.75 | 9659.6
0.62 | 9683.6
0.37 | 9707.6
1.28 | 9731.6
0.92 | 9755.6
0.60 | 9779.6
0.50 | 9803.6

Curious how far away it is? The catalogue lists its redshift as 1.04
